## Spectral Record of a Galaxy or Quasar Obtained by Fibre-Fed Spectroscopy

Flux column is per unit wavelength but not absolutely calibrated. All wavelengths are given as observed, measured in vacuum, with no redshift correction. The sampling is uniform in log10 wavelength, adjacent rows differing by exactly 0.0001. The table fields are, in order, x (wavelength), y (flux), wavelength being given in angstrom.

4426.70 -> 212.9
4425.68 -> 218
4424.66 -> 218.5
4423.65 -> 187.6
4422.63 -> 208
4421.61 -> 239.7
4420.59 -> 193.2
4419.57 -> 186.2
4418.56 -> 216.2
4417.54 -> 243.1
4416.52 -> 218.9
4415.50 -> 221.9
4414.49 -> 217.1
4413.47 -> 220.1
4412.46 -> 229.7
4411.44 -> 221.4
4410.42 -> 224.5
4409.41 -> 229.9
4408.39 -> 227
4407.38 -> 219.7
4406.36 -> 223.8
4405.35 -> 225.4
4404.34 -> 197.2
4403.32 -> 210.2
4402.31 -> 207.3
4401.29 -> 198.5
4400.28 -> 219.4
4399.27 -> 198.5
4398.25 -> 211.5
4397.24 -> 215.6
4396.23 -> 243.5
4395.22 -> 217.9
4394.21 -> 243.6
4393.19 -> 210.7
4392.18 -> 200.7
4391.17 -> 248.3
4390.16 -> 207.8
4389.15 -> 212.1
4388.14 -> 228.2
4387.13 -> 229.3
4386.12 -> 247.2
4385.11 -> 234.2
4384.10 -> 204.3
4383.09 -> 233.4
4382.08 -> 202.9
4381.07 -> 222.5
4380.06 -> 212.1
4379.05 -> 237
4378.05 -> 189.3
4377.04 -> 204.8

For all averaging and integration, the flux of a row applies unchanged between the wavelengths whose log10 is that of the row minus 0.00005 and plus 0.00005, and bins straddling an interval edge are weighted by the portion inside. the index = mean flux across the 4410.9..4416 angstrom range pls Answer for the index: 222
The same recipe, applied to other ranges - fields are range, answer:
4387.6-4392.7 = 220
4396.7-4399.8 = 209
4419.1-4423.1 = 207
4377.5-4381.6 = 215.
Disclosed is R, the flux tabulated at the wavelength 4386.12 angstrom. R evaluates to 247.2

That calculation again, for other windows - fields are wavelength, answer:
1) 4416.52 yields 218.9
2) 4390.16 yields 207.8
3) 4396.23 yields 243.5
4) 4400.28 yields 219.4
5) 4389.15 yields 212.1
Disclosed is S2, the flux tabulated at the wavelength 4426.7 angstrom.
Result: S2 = 212.9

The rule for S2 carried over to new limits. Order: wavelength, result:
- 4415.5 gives 221.9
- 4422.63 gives 208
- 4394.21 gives 243.6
